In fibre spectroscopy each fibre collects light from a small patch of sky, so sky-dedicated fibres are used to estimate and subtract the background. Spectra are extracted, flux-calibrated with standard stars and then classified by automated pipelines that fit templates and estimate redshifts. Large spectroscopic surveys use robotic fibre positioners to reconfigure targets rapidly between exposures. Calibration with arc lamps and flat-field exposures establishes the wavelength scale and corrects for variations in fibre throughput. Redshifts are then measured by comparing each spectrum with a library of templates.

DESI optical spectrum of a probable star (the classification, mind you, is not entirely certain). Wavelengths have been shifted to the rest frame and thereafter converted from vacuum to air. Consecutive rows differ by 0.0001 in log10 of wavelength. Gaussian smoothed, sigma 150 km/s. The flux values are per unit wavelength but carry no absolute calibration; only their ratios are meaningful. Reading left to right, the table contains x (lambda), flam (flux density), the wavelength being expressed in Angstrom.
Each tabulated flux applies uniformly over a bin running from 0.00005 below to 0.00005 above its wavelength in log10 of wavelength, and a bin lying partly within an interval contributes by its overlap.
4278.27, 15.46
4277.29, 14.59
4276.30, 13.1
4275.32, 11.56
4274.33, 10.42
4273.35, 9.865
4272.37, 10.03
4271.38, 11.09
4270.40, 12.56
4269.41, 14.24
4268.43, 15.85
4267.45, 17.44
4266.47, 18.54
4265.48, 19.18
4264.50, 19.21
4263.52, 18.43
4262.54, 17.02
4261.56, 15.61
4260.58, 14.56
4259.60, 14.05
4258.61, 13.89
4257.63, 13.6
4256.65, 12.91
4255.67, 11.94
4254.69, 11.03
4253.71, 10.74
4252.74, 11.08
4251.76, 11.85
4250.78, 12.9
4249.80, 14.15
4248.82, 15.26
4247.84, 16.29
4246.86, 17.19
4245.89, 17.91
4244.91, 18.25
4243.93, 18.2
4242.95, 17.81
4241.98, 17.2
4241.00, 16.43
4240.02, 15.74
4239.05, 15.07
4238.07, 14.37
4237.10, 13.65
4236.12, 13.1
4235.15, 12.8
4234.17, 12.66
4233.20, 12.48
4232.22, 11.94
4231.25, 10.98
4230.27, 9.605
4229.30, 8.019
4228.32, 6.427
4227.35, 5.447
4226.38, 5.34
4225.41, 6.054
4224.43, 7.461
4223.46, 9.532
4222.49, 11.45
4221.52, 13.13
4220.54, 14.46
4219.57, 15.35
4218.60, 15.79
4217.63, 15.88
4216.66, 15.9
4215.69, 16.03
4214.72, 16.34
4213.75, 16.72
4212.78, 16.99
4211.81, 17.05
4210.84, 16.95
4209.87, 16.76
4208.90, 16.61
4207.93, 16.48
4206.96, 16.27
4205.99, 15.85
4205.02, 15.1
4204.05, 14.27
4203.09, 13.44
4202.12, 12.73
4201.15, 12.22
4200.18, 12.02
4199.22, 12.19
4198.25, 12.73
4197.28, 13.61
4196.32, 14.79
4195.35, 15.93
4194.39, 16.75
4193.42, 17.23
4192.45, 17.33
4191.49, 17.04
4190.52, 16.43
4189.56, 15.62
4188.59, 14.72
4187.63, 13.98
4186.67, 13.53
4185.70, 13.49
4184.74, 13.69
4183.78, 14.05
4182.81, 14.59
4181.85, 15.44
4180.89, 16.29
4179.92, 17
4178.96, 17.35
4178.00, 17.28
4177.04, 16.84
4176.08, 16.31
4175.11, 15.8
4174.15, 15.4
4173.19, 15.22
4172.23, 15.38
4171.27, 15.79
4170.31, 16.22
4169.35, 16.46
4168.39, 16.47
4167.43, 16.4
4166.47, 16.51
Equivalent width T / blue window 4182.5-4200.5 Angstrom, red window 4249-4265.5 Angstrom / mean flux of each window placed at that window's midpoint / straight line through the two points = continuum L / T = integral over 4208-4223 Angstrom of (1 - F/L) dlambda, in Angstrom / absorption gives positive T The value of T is -1.22 Angstrom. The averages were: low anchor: 14.7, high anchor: 14.1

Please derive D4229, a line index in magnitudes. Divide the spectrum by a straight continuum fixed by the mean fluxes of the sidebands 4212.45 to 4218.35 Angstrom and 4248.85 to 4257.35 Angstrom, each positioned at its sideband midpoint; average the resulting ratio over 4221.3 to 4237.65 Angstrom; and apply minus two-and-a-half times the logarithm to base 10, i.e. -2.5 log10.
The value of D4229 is 0.42 mag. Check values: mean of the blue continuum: 16.3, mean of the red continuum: 12.3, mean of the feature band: 9.98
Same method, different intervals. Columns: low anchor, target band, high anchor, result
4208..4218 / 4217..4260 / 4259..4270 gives 0.27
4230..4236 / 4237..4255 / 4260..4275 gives -0.16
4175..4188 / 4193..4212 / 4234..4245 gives 0.04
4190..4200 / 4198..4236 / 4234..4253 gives 0.17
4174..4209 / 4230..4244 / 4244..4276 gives 0.04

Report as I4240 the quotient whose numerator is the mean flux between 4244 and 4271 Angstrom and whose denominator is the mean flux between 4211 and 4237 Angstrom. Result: 1.23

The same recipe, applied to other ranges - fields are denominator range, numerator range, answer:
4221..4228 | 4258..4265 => 1.93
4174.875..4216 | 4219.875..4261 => 0.83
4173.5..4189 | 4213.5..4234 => 0.75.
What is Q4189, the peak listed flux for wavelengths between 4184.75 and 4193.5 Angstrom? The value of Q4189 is 17.33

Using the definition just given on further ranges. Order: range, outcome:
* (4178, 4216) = 17.35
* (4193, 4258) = 18.25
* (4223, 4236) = 12.8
